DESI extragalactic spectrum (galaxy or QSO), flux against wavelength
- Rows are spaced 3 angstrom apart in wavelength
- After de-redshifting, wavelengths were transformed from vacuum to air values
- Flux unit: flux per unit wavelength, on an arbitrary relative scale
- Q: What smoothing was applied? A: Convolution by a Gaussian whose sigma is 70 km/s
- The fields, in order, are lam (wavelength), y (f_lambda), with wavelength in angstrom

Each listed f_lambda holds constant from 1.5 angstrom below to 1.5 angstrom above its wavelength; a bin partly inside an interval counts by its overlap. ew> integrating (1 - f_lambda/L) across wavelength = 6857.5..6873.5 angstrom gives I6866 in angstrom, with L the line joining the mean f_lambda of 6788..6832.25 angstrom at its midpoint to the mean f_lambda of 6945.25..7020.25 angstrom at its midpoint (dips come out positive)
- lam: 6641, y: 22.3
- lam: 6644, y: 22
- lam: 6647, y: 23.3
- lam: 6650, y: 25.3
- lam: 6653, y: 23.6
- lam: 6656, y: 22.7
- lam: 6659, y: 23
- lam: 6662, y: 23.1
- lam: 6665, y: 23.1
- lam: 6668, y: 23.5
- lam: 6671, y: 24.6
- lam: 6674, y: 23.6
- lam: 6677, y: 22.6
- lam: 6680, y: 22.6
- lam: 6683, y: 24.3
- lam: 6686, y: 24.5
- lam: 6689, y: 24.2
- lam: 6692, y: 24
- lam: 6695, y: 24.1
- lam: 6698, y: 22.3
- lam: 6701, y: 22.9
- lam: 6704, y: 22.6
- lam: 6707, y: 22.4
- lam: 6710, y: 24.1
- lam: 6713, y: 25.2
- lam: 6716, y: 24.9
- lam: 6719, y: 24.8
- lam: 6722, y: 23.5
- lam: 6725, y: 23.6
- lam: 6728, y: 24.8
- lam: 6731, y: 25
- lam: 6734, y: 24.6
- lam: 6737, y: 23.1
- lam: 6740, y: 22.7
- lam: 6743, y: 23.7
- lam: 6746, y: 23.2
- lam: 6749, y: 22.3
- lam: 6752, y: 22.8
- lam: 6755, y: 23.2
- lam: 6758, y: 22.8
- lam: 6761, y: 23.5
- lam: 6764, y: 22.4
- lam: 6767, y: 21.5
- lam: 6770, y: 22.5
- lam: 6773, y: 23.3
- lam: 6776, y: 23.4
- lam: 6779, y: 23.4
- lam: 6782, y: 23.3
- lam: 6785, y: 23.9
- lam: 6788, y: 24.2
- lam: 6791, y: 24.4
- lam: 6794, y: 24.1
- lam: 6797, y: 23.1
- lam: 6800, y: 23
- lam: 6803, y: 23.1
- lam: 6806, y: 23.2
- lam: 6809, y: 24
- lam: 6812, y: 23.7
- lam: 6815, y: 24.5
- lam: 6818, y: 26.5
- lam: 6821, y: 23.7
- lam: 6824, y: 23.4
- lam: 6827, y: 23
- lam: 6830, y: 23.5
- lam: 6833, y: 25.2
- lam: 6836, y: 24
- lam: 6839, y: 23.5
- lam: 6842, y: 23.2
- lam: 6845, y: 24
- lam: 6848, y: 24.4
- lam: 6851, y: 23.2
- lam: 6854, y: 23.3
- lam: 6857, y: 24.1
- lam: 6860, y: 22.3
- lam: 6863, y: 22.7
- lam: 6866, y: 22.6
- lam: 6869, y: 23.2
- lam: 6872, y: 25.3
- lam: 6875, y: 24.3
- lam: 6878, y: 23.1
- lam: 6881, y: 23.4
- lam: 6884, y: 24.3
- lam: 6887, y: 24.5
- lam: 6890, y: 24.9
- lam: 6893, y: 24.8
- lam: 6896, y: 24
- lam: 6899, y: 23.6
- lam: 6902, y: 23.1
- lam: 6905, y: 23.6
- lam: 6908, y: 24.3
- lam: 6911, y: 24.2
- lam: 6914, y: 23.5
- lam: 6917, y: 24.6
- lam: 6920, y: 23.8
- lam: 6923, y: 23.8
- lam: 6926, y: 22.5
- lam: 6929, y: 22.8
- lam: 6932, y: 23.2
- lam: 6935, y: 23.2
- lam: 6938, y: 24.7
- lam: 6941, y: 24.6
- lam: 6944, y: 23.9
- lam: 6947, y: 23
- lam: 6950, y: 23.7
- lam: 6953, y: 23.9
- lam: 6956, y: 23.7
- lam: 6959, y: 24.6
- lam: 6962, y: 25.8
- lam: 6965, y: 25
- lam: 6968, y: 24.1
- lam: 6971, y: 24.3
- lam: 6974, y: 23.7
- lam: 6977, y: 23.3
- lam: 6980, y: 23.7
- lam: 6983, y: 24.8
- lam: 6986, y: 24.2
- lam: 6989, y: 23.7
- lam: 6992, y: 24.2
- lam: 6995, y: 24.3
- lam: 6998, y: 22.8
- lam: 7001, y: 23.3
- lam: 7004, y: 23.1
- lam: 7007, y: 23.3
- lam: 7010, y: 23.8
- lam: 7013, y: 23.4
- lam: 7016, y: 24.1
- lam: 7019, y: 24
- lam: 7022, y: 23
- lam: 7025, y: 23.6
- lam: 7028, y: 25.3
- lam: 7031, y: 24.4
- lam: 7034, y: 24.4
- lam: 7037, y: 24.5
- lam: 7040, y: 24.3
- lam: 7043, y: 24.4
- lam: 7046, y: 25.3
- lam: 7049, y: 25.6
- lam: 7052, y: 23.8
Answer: 0.4 angstrom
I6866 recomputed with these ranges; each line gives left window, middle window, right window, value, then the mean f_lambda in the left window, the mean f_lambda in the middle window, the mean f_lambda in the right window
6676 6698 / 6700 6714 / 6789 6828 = 0.18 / 23.7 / 23.4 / 23.8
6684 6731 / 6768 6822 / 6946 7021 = 0.42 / 23.9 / 23.7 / 23.9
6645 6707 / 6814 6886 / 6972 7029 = -0.49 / 23.5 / 23.8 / 23.8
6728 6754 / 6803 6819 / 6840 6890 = -0.41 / 23.5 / 24.2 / 23.7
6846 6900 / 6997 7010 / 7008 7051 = 0.53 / 23.8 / 23.2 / 24.3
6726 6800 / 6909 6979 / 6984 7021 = -0.88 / 23.4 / 23.9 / 23.7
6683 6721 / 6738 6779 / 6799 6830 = 1.61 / 23.8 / 22.9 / 23.8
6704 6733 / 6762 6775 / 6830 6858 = 0.83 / 24.2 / 22.5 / 23.9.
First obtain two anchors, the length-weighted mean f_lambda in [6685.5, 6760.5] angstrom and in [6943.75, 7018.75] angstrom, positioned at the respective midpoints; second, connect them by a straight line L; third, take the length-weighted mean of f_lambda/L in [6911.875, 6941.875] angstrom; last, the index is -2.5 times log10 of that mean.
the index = 0.01 mag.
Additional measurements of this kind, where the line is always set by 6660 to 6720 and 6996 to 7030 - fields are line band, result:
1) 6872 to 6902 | -0.021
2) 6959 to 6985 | -0.032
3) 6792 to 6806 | 0.014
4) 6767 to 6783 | 0.029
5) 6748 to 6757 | 0.040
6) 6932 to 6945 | -0.017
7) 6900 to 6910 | -0.002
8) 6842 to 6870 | 0.016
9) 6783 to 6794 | -0.021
